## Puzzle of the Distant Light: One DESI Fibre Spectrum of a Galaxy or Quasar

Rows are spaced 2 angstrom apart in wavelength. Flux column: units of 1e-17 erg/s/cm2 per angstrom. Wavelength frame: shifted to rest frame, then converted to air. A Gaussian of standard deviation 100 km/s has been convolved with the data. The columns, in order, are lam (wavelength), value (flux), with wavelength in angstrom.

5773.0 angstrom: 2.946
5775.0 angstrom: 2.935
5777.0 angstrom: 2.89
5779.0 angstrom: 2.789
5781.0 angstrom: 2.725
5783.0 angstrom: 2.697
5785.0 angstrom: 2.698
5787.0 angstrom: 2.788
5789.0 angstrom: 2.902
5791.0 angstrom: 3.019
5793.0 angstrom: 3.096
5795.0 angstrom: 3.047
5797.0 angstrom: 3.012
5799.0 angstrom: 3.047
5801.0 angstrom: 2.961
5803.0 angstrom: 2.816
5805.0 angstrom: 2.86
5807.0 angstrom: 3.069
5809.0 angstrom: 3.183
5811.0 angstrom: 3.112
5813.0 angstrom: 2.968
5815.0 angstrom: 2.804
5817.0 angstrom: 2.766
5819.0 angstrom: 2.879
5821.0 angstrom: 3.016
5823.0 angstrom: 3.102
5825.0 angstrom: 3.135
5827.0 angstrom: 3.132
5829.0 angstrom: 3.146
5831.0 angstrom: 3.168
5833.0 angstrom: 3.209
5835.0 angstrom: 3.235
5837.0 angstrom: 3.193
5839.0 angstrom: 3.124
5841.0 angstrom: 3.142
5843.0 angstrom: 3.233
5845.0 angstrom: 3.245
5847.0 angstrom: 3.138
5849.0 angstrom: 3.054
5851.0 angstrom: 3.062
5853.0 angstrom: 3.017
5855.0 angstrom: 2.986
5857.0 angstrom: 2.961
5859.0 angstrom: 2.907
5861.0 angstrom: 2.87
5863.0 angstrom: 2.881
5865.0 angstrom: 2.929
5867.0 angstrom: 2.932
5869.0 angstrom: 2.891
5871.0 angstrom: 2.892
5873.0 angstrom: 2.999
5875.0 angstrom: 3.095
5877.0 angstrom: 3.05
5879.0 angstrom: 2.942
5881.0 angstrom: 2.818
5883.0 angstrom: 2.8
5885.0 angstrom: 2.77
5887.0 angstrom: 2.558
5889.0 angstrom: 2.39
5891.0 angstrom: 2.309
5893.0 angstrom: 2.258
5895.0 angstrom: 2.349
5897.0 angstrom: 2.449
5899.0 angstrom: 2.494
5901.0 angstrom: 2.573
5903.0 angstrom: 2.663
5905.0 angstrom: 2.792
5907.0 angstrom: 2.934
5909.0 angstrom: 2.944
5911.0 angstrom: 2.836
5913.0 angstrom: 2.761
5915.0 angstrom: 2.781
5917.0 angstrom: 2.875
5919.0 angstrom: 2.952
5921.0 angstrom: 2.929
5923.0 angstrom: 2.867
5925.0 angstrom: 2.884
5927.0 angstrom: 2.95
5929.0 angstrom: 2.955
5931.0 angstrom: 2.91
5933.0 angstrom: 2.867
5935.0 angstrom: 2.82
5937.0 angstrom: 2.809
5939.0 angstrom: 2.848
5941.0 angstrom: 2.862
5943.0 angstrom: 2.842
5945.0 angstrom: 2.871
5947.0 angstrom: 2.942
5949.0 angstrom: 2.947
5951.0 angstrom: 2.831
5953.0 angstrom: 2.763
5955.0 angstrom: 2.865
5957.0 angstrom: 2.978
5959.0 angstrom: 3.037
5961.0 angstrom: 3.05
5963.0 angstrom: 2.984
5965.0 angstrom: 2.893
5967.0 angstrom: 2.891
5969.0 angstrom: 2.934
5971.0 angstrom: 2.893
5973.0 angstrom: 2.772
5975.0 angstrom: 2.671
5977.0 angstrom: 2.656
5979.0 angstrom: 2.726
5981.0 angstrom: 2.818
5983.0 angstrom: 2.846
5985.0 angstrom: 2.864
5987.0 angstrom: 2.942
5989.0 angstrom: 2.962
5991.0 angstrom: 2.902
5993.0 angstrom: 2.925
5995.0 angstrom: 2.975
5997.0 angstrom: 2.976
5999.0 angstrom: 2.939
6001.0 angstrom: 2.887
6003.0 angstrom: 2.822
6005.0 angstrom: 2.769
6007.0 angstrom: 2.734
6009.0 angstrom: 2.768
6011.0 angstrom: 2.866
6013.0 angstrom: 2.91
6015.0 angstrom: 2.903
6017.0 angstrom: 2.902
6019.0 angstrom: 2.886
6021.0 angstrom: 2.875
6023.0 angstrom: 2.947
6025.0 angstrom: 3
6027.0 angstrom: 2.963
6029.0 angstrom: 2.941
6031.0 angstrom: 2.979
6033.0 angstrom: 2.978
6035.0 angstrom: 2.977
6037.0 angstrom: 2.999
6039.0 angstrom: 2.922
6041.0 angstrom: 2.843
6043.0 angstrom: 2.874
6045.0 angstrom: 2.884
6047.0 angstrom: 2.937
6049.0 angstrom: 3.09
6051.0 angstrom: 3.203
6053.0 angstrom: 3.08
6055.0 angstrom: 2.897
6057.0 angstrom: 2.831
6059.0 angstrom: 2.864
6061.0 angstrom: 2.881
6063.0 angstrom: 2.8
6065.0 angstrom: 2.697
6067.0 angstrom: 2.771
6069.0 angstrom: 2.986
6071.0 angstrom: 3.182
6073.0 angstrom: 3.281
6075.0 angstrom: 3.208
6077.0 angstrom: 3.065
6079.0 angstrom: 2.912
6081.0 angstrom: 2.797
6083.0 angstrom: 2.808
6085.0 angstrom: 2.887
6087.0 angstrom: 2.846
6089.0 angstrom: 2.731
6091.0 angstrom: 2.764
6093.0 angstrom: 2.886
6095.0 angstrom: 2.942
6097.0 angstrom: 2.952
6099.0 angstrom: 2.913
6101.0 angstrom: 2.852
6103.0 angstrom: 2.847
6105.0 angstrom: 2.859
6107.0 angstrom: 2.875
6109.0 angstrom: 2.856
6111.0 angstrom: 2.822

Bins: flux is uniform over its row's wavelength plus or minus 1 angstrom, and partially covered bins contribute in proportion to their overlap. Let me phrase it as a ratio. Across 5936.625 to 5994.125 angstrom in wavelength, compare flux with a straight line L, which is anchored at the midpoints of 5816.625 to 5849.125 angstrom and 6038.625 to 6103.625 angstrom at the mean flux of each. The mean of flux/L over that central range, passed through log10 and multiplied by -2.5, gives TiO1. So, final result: 0.05 mag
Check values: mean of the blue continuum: 3.12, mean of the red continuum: 2.92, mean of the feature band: 2.87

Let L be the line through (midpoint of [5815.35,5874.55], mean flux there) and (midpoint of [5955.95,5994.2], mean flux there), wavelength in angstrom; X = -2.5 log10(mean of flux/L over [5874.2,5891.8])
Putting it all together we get 0.093 mag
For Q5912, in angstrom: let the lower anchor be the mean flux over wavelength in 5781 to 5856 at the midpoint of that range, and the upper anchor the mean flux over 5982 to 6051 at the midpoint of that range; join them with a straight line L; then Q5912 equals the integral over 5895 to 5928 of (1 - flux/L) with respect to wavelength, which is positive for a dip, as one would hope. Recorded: 2.2 angstrom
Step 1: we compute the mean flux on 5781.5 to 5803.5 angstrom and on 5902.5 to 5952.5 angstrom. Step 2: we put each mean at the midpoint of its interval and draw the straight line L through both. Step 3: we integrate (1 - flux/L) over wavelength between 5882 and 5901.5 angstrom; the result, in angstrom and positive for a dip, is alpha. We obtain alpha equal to 2.6 angstrom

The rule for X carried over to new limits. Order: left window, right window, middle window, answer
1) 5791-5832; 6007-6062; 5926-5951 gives 0.03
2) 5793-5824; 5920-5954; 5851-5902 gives 0.06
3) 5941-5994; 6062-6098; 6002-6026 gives 0.01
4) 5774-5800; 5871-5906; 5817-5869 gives -0.11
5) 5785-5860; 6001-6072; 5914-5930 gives 0.03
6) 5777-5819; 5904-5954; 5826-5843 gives -0.10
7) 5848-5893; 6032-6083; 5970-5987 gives 0.05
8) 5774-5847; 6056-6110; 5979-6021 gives 0.02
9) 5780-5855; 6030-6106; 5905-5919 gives 0.05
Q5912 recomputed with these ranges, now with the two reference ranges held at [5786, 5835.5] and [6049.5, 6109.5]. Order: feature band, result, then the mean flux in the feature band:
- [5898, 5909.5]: 1.00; 2.72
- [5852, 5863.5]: 0.23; 2.94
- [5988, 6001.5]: 0.04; 2.94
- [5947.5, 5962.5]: 0.18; 2.93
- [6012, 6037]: -0.02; 2.94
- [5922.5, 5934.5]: 0.28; 2.9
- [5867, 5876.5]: 0.08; 2.97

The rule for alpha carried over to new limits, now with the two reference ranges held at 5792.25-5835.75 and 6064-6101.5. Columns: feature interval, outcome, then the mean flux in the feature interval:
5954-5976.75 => 0.6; 2.9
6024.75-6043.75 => 0.0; 2.95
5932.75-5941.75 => 0.4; 2.84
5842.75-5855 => -0.4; 3.11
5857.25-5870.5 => 0.5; 2.9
